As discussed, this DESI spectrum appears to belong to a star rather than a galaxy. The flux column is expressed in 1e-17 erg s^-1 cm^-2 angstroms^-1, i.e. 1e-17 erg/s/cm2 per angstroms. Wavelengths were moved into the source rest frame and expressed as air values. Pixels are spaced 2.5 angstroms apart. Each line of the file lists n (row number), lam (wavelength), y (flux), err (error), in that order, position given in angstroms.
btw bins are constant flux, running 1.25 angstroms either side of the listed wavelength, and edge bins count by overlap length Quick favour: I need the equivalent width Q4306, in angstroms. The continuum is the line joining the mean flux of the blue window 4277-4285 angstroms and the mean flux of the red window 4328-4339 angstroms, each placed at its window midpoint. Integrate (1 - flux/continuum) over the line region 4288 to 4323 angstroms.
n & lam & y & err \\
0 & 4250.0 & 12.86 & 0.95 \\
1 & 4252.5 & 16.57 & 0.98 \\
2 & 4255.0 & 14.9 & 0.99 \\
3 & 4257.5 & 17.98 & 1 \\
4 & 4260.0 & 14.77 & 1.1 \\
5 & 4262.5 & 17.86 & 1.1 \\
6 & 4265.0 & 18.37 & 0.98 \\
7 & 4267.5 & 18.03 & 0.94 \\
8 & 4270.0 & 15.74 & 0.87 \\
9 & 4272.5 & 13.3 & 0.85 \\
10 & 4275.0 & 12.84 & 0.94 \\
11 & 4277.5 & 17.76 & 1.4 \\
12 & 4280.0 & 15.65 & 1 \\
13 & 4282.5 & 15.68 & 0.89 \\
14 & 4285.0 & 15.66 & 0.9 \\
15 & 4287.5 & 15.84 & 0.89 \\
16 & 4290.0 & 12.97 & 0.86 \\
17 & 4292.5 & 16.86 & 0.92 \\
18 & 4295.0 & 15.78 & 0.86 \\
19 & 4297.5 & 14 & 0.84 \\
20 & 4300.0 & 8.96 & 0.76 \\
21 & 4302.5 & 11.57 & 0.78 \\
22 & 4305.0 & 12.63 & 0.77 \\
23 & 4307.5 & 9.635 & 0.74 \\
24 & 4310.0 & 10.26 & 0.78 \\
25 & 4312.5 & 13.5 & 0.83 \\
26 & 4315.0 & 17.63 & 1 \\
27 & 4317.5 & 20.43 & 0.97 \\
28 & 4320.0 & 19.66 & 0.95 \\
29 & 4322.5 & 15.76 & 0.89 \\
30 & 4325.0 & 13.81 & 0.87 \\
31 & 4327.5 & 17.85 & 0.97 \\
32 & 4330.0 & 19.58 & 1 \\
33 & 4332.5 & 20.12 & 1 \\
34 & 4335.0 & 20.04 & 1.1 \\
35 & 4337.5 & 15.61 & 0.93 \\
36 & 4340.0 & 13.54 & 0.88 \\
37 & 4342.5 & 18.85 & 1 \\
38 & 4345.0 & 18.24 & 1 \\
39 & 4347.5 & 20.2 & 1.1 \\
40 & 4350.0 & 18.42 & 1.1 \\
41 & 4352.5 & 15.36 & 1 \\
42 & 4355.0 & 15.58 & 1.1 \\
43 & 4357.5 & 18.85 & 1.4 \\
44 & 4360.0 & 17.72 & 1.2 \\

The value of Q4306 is 6.2 angstroms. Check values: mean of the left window 16.1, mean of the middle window 14.3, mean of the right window 18.6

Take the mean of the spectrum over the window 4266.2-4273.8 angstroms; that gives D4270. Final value 15.7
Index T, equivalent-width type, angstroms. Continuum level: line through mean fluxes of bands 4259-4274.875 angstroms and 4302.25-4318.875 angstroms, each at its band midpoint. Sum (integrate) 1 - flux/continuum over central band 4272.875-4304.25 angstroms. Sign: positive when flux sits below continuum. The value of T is 1.3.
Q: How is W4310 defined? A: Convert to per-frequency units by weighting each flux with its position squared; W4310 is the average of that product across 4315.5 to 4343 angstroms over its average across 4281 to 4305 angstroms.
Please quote 1.3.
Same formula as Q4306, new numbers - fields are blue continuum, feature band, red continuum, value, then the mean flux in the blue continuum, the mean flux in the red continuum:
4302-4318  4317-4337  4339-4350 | -3.4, 13.4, 17.9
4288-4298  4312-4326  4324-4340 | -0.3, 15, 17.6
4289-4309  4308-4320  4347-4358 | -1.2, 12.8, 17.4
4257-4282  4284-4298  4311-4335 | 1.3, 16.2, 17.6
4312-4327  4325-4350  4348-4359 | -1.2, 17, 17.3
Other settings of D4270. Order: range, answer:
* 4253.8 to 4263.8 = 16.4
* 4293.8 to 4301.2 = 12.9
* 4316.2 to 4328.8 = 17.5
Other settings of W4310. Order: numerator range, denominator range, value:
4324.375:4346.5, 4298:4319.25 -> 1.35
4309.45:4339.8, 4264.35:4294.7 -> 1.11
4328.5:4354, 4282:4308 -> 1.35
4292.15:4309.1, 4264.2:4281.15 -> 0.80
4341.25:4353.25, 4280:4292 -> 1.24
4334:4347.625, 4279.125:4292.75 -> 1.17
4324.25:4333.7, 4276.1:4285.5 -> 1.14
